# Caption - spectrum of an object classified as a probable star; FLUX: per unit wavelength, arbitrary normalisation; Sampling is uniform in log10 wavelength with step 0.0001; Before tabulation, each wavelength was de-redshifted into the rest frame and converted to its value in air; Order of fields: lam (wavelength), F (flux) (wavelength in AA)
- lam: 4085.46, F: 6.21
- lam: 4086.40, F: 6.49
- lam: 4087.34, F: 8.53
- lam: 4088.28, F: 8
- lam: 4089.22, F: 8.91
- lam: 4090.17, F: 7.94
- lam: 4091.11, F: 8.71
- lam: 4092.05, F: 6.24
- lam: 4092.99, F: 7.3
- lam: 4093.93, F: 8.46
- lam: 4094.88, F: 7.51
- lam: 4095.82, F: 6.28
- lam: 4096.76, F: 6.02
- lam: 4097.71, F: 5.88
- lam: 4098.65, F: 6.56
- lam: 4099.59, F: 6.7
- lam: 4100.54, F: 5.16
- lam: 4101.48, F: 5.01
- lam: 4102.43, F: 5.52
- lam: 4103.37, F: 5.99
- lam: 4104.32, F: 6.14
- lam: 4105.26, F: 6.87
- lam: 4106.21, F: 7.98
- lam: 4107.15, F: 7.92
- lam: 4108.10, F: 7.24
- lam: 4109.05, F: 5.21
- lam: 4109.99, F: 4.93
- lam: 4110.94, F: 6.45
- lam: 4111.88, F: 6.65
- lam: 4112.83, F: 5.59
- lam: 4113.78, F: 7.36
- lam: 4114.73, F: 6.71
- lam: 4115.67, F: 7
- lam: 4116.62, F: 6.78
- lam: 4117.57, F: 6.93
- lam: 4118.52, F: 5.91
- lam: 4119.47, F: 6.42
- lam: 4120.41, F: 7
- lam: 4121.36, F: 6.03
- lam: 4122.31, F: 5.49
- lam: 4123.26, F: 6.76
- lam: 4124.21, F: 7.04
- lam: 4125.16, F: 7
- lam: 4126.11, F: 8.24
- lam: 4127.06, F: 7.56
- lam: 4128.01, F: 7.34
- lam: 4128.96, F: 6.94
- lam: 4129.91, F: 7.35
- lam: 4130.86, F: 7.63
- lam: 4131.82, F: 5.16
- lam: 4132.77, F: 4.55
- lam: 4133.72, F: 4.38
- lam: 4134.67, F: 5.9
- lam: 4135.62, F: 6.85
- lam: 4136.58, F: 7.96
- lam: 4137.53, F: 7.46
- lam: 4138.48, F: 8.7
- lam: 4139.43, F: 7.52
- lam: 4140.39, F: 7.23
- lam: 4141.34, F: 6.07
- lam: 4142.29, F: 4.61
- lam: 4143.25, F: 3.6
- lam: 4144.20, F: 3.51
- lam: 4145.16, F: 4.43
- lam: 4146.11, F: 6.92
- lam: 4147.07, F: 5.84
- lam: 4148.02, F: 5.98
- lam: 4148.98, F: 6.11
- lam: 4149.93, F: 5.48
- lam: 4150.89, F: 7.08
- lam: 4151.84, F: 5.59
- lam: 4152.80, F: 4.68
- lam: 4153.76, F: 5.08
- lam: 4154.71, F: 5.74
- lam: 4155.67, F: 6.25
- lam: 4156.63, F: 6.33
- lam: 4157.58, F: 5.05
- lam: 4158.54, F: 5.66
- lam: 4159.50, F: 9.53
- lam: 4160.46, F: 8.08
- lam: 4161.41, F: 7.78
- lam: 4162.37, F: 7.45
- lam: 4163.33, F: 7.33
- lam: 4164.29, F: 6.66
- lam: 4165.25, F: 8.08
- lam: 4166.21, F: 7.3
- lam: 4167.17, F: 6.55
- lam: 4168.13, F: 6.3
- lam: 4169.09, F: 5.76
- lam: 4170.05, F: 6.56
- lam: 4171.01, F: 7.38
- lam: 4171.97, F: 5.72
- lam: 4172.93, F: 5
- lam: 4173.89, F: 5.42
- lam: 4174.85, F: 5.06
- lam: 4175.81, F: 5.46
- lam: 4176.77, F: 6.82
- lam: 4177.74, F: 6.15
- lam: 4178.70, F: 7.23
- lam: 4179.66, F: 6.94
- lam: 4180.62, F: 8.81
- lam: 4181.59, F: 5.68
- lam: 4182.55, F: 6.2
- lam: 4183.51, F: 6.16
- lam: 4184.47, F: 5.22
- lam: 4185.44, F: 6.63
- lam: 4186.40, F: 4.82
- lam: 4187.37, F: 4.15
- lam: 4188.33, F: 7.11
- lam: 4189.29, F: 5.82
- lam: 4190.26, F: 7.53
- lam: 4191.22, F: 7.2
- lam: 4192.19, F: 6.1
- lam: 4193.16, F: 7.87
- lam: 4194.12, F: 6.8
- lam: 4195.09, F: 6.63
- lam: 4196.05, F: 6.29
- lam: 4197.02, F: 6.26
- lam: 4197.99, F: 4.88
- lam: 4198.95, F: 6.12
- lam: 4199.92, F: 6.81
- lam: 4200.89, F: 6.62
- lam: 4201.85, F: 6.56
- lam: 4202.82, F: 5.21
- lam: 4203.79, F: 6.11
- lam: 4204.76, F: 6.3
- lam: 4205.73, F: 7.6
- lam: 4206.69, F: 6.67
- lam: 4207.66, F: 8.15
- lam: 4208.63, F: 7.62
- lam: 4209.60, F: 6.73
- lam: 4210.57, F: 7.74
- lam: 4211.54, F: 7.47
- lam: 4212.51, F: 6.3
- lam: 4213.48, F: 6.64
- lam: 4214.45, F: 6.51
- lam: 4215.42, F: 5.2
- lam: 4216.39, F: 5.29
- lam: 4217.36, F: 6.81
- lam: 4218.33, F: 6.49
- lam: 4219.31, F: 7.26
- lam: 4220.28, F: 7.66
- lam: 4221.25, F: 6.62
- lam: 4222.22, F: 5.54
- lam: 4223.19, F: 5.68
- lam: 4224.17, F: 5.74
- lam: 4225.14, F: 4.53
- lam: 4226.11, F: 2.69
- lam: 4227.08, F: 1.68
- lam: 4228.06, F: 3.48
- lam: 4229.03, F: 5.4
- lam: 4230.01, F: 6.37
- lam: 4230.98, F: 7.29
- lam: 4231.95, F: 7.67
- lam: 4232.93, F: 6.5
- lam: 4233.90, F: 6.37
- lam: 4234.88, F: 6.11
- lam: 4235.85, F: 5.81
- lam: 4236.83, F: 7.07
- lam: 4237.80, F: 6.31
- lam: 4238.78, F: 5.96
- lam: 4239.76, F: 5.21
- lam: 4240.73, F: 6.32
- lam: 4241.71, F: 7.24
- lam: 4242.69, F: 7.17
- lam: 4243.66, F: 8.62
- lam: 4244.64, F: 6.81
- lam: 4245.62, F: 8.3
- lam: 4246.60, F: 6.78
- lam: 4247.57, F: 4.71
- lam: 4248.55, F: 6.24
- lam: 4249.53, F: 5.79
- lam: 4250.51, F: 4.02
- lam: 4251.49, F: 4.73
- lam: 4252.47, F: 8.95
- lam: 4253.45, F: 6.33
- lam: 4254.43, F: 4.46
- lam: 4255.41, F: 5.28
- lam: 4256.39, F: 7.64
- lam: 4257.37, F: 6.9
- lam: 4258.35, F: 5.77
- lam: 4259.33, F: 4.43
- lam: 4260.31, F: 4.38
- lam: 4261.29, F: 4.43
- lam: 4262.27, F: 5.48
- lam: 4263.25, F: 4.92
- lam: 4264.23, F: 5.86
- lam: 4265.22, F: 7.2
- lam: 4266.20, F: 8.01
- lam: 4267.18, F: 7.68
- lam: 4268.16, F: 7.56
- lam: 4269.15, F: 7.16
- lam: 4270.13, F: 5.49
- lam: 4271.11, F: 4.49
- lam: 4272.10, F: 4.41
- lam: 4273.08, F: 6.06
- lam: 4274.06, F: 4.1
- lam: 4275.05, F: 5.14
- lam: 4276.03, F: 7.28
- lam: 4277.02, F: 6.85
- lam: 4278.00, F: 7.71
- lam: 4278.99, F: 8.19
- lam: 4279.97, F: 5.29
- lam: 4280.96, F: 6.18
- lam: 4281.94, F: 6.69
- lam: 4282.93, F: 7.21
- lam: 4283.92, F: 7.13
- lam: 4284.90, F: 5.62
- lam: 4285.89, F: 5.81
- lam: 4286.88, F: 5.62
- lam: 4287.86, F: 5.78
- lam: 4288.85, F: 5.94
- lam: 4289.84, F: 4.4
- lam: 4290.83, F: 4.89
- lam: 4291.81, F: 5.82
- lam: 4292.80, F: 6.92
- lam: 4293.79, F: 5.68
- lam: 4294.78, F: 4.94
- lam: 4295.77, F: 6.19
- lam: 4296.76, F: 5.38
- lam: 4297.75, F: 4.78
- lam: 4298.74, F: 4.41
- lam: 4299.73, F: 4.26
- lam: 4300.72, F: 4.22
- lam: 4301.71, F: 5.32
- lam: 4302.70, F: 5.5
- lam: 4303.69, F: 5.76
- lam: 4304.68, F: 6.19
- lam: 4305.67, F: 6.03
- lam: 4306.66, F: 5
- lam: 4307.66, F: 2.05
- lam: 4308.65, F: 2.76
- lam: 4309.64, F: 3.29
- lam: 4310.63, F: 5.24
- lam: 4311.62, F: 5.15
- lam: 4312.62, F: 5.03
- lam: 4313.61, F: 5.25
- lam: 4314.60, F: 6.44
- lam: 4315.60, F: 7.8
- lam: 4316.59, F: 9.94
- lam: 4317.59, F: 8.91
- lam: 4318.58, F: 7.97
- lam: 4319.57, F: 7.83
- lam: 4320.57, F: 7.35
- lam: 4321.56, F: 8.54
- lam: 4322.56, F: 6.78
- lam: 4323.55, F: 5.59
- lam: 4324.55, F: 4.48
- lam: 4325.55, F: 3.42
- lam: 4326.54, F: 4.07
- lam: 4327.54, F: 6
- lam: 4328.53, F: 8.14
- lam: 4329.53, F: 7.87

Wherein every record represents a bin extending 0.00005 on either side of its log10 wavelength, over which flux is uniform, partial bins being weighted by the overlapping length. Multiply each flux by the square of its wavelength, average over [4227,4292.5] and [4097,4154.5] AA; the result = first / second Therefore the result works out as 1.03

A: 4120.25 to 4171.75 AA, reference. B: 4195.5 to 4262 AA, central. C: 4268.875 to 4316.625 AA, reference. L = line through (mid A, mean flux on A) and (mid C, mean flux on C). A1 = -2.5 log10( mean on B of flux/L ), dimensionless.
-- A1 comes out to -0.032 mag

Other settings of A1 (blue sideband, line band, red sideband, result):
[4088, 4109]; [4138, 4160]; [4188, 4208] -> 0.13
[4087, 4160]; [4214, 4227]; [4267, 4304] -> 0.07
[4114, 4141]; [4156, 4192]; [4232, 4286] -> 0.01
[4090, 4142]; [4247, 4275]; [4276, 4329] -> 0.05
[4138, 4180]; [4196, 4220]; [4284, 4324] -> -0.08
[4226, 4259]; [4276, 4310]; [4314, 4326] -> 0.21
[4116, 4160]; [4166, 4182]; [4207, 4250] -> -0.01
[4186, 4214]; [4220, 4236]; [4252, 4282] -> 0.15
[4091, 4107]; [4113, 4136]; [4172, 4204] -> -0.02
